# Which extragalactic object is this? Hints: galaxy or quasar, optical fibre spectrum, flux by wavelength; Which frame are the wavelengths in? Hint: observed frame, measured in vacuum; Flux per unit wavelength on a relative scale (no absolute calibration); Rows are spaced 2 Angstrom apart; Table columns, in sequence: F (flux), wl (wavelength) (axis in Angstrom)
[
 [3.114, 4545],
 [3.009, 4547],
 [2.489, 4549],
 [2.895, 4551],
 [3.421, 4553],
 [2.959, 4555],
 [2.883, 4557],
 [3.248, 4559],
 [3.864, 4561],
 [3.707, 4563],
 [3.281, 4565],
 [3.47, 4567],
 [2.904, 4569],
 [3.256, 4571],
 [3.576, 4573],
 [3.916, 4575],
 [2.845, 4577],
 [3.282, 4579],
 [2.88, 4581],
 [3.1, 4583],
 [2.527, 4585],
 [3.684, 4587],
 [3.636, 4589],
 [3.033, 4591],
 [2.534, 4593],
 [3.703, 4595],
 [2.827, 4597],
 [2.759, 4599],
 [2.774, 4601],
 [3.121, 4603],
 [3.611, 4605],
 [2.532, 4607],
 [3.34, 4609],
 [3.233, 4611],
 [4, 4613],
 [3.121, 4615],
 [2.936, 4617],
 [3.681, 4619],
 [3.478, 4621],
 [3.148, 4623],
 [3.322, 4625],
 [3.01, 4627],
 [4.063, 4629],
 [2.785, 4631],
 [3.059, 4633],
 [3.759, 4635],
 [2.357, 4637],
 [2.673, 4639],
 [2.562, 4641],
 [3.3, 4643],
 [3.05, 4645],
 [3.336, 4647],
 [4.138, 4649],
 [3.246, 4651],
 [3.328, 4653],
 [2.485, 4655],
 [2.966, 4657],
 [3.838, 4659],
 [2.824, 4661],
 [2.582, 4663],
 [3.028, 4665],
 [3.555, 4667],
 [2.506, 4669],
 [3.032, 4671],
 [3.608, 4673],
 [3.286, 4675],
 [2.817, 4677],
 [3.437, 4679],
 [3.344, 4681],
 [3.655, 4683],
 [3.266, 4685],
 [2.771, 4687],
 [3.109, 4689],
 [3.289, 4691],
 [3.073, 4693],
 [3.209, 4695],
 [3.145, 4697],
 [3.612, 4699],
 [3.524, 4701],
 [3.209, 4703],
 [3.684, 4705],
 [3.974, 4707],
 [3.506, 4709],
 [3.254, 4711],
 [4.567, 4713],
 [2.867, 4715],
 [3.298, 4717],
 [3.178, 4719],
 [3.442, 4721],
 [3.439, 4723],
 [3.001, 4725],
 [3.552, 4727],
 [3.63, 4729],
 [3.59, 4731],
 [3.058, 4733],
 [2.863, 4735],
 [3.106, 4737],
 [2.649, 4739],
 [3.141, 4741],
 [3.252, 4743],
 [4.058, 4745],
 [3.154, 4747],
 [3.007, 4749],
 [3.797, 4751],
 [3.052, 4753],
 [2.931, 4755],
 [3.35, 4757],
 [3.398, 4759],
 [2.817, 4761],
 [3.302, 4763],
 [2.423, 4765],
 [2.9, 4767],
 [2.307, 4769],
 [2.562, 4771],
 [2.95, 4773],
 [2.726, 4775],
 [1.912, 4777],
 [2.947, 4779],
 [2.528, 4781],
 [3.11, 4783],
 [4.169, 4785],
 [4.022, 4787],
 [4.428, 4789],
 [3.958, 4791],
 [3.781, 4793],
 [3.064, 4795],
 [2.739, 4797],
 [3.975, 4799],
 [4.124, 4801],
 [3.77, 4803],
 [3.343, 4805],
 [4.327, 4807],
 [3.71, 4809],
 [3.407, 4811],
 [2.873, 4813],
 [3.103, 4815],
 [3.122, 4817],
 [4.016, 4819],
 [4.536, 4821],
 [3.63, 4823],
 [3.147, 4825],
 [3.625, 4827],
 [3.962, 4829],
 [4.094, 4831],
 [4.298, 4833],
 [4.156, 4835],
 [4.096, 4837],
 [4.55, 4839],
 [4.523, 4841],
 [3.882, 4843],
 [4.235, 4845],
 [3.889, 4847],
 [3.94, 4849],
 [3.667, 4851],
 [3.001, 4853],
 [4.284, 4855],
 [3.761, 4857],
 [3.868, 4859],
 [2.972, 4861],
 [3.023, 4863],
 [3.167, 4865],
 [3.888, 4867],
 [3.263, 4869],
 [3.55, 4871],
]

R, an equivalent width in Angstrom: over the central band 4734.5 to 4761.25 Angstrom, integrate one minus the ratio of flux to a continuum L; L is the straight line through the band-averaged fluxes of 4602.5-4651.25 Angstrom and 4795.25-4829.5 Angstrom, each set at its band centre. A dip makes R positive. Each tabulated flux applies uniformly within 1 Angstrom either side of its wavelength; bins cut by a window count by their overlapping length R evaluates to 2.1 Angstrom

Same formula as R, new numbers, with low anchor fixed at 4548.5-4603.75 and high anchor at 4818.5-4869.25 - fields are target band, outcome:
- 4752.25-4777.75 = 5.7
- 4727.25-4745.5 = 1.6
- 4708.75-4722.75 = 0.3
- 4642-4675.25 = 1.9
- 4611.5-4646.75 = 1.1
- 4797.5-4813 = 0.1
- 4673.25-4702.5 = 1.6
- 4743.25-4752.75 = 0.4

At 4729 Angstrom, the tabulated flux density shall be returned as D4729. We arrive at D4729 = 3.63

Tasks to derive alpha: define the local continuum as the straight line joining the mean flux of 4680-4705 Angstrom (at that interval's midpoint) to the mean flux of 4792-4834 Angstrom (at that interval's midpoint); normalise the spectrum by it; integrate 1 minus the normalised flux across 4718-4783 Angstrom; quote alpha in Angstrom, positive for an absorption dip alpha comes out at 7.4 Angstrom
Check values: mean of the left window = 3.28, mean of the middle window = 3.06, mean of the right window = 3.65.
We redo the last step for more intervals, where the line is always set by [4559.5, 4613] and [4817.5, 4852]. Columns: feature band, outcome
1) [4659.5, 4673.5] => 1.80 Angstrom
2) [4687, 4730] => 2.54 Angstrom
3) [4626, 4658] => 2.49 Angstrom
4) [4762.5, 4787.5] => 6.12 Angstrom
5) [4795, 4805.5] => 0.92 Angstrom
